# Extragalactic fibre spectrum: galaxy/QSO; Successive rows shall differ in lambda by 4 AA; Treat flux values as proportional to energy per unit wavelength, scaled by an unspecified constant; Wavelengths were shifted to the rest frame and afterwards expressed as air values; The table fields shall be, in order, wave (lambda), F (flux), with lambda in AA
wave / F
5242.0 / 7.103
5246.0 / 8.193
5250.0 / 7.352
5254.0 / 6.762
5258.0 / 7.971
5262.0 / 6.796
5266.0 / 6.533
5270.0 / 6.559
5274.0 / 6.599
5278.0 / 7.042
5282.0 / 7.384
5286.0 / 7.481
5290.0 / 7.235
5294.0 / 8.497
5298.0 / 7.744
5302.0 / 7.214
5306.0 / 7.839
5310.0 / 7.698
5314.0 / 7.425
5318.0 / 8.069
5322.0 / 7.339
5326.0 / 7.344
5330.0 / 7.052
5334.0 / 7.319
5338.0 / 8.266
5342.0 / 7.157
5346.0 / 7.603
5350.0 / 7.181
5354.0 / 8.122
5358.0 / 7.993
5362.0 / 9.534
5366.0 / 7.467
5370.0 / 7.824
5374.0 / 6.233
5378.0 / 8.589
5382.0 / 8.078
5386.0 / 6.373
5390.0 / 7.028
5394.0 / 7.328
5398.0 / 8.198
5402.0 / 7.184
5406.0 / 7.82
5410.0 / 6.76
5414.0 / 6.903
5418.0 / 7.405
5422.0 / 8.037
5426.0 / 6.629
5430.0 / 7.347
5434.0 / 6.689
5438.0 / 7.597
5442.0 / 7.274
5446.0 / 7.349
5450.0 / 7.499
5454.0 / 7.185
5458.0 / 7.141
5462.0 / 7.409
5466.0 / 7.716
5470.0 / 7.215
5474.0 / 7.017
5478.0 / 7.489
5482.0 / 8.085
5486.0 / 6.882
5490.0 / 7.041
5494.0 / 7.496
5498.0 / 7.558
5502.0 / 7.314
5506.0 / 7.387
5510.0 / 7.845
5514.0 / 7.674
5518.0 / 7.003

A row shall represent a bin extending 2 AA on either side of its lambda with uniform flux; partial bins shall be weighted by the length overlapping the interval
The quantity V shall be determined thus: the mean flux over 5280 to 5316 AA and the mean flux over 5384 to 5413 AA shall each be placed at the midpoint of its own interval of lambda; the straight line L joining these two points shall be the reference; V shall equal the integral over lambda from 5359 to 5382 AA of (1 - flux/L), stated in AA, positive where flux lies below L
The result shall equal -1.9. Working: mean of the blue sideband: 7.61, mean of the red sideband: 7.23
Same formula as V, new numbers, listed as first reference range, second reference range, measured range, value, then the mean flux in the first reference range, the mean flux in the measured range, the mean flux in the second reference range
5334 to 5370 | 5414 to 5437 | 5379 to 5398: 0.4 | 7.88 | 7.38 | 7.21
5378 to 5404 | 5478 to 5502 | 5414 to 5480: 1.2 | 7.46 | 7.3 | 7.41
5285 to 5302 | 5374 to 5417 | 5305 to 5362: -0.7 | 7.69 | 7.66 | 7.37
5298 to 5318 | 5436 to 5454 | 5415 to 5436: 0.6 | 7.62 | 7.21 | 7.4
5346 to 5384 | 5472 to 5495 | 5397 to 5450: 2.0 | 7.88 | 7.31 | 7.33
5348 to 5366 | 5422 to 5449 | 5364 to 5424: 2.2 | 8.13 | 7.42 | 7.23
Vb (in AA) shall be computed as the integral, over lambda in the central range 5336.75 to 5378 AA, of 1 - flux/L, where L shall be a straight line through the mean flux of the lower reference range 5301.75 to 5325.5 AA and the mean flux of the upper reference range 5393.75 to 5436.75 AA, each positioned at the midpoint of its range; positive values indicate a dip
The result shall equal -1.6 AA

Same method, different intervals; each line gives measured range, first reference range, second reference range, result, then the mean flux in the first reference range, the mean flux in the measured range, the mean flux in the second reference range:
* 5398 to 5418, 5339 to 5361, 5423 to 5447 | 0.2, 7.73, 7.29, 7.18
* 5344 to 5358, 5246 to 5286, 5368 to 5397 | -0.7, 7.08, 7.69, 7.38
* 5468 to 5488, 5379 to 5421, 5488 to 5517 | 0.3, 7.36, 7.34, 7.46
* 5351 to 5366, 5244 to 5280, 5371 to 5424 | -2.1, 7.09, 8.31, 7.39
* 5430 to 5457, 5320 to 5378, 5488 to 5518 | 0.9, 7.64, 7.27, 7.44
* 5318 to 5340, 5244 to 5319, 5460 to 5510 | -0.4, 7.38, 7.52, 7.4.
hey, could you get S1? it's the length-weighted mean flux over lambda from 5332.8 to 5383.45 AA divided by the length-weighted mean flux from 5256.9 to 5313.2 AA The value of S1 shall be 1.07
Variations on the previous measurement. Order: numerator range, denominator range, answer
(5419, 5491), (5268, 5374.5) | 0.97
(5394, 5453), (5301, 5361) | 0.96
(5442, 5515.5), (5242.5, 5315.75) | 1.01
